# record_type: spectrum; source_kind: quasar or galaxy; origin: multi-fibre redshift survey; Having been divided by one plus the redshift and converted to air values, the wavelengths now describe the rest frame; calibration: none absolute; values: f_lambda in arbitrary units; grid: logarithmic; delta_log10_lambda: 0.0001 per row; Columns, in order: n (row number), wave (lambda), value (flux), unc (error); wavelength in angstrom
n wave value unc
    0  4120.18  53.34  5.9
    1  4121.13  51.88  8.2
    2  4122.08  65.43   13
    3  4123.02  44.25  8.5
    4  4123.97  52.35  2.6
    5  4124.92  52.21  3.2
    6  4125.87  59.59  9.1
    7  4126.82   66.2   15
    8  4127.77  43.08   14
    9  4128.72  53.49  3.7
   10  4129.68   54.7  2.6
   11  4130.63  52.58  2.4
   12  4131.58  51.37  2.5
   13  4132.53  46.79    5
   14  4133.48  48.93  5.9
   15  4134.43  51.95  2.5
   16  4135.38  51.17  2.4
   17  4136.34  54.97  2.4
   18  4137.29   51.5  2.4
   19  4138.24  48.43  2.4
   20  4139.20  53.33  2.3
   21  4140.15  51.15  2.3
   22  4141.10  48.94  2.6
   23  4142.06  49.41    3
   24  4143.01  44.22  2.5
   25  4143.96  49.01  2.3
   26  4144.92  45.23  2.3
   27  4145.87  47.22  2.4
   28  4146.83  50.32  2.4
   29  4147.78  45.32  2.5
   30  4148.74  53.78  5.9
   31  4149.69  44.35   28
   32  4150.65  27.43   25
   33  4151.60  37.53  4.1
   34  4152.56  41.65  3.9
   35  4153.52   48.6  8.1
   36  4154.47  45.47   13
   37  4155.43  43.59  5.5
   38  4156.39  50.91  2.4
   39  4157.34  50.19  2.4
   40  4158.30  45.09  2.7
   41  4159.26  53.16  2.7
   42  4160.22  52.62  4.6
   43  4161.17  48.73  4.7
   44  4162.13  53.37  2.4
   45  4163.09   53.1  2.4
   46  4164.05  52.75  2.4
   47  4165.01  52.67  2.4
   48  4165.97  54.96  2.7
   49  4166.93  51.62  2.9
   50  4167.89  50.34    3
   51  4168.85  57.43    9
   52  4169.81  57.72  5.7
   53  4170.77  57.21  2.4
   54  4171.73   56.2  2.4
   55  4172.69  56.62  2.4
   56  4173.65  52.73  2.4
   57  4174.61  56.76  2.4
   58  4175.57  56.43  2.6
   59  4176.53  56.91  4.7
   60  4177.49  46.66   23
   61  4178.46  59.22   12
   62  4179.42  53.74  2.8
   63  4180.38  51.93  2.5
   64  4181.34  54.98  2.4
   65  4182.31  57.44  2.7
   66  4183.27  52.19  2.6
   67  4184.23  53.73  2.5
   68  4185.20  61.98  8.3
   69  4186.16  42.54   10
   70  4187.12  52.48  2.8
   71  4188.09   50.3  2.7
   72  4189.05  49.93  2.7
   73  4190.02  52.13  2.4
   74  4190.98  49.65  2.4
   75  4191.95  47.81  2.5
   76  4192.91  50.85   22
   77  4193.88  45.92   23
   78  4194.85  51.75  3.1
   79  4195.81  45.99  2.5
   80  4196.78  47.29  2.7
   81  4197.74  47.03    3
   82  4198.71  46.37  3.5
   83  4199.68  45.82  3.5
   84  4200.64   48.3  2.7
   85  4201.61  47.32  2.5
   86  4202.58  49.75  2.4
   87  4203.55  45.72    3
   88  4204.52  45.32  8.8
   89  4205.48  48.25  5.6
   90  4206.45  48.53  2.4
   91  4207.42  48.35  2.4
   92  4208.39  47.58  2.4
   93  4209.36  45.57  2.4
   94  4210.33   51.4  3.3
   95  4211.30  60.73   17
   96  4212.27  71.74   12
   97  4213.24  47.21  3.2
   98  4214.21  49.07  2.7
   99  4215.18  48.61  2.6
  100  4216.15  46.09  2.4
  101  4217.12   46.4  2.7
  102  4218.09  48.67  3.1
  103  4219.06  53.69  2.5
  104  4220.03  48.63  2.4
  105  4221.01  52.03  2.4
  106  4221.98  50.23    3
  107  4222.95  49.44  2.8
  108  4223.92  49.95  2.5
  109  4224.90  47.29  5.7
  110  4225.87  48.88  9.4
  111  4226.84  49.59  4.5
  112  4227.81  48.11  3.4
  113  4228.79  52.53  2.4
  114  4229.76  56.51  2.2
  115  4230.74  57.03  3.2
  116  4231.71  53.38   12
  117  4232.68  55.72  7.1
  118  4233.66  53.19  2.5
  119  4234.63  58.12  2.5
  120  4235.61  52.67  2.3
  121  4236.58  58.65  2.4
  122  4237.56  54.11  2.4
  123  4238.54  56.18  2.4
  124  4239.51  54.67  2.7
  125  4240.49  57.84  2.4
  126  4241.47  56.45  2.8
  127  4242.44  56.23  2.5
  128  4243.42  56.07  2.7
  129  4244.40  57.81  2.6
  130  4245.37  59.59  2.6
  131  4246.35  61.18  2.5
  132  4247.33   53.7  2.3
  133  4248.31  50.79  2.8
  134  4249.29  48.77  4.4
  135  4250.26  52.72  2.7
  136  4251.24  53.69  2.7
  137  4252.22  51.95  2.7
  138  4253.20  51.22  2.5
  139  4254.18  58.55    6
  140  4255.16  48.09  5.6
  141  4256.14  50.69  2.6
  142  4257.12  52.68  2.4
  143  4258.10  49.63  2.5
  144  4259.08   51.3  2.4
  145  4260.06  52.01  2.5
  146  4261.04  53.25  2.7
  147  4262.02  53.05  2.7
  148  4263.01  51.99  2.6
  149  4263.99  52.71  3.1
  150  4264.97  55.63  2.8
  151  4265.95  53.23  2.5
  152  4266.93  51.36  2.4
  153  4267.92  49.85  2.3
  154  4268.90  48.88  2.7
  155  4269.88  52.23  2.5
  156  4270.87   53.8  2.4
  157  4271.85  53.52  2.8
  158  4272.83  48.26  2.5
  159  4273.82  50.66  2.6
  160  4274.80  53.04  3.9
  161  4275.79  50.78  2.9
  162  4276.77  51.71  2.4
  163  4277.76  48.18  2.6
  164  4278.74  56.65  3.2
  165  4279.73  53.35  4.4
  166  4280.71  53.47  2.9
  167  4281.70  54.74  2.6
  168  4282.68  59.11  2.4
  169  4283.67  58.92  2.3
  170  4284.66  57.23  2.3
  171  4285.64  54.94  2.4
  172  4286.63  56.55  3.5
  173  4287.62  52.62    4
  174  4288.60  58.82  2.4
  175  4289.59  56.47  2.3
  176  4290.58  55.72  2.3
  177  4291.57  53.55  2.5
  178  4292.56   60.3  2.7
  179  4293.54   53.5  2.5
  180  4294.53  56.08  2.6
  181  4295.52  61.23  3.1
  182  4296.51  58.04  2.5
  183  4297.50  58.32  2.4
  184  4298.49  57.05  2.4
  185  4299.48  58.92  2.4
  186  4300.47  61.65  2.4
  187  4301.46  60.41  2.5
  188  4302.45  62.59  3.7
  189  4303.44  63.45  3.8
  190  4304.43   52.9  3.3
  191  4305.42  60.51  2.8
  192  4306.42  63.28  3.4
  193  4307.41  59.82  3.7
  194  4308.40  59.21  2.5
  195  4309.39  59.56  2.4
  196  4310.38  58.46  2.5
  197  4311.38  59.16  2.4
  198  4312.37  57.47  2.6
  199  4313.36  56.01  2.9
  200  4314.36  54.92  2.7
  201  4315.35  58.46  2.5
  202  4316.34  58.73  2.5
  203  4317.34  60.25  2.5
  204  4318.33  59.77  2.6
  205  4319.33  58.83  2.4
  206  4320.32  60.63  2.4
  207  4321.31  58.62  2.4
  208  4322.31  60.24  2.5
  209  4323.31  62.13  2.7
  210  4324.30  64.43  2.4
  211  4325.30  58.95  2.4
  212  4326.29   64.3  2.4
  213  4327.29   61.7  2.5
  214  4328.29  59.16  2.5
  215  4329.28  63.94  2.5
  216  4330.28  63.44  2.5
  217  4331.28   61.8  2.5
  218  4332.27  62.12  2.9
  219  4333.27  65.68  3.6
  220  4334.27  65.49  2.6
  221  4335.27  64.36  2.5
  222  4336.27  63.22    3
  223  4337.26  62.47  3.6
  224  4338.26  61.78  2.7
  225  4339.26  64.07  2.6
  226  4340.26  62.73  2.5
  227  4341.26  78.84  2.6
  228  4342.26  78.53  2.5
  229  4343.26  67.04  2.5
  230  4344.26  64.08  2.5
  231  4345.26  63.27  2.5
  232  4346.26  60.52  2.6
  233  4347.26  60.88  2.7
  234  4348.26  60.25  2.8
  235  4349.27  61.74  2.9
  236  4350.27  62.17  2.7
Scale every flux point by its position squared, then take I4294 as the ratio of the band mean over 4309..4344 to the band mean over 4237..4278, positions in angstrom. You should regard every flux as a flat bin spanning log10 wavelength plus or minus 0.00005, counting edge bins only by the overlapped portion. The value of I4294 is 1.21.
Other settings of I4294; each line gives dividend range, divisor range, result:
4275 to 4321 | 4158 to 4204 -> 1.17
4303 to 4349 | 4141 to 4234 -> 1.31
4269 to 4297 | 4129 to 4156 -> 1.22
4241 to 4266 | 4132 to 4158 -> 1.19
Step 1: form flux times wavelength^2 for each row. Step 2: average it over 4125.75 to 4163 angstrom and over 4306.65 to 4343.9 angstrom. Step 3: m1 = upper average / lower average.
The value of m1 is 1.4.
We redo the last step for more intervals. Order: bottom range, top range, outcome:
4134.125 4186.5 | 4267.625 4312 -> 1.17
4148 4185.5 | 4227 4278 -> 1.08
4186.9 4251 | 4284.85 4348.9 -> 1.23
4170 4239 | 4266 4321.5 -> 1.14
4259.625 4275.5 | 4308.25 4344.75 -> 1.23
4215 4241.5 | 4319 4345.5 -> 1.28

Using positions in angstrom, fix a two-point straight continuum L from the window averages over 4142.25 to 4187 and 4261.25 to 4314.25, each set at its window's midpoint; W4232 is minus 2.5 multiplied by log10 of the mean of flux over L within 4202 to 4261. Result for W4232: 0.024 mag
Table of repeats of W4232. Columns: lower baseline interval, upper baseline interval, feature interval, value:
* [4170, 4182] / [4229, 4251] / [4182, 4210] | 0.13 mag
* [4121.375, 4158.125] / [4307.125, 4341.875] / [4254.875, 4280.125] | 0.12 mag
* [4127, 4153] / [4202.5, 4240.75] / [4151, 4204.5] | -0.02 mag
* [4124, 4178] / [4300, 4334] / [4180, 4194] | 0.02 mag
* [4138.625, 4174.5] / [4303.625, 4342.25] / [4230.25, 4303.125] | 0.05 mag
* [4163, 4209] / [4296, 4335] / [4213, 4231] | 0.08 mag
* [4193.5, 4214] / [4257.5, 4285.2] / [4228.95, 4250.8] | -0.09 mag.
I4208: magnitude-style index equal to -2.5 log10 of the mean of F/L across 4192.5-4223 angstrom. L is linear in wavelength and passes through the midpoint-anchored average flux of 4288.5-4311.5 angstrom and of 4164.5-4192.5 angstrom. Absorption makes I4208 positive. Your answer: 0.11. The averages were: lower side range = 53.6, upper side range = 58.7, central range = 49.4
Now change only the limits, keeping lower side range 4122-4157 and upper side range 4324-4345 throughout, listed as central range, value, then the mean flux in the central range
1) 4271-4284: 0.13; 53.2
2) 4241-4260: 0.08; 53.7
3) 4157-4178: -0.04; 53.3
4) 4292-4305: 0.05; 58.8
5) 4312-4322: 0.09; 58.4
